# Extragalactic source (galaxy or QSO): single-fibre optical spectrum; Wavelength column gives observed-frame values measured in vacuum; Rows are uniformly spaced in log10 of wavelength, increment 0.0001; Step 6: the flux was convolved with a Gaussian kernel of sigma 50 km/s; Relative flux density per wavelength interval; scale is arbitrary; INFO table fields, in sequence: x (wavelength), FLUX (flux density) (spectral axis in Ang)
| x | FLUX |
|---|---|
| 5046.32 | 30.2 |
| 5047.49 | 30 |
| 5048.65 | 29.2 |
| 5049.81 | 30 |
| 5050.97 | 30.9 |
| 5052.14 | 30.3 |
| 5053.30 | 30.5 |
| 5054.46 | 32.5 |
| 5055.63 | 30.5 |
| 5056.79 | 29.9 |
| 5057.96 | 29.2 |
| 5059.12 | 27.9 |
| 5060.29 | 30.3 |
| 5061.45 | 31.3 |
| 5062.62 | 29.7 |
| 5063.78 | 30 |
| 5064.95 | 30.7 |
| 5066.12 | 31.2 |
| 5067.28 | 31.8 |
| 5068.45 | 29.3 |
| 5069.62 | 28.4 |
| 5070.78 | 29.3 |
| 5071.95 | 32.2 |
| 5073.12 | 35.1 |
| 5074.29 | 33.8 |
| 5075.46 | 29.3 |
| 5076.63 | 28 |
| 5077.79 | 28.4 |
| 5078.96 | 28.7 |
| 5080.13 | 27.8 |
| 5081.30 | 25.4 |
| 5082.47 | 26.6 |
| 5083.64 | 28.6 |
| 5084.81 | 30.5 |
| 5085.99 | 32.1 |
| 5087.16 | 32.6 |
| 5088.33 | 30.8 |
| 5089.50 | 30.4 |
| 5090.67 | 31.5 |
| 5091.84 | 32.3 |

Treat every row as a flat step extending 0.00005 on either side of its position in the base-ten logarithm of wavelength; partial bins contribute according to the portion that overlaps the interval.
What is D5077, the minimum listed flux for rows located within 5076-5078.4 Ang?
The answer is 28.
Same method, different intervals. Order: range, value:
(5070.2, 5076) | 29.3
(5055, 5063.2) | 27.9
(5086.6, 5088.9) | 30.8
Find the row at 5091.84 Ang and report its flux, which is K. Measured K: 32.3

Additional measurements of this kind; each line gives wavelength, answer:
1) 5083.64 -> 28.6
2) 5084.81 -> 30.5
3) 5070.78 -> 29.3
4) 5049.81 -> 30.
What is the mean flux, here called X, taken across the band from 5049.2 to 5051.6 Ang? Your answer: 30.4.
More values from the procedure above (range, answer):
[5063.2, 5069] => 30.6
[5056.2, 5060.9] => 29.4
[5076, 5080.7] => 28.3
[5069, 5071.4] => 28.9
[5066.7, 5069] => 30.6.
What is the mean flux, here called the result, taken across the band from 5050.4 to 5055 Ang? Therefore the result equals 31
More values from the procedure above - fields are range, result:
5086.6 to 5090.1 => 31.3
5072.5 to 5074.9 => 34.3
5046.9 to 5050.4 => 29.7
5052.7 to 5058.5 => 30.5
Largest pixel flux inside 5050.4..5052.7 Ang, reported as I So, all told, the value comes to 30.9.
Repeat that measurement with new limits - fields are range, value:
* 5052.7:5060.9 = 32.5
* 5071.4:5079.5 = 35.1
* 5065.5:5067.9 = 31.8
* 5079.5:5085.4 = 30.5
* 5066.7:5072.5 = 32.2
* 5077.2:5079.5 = 28.7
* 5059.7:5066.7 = 31.3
